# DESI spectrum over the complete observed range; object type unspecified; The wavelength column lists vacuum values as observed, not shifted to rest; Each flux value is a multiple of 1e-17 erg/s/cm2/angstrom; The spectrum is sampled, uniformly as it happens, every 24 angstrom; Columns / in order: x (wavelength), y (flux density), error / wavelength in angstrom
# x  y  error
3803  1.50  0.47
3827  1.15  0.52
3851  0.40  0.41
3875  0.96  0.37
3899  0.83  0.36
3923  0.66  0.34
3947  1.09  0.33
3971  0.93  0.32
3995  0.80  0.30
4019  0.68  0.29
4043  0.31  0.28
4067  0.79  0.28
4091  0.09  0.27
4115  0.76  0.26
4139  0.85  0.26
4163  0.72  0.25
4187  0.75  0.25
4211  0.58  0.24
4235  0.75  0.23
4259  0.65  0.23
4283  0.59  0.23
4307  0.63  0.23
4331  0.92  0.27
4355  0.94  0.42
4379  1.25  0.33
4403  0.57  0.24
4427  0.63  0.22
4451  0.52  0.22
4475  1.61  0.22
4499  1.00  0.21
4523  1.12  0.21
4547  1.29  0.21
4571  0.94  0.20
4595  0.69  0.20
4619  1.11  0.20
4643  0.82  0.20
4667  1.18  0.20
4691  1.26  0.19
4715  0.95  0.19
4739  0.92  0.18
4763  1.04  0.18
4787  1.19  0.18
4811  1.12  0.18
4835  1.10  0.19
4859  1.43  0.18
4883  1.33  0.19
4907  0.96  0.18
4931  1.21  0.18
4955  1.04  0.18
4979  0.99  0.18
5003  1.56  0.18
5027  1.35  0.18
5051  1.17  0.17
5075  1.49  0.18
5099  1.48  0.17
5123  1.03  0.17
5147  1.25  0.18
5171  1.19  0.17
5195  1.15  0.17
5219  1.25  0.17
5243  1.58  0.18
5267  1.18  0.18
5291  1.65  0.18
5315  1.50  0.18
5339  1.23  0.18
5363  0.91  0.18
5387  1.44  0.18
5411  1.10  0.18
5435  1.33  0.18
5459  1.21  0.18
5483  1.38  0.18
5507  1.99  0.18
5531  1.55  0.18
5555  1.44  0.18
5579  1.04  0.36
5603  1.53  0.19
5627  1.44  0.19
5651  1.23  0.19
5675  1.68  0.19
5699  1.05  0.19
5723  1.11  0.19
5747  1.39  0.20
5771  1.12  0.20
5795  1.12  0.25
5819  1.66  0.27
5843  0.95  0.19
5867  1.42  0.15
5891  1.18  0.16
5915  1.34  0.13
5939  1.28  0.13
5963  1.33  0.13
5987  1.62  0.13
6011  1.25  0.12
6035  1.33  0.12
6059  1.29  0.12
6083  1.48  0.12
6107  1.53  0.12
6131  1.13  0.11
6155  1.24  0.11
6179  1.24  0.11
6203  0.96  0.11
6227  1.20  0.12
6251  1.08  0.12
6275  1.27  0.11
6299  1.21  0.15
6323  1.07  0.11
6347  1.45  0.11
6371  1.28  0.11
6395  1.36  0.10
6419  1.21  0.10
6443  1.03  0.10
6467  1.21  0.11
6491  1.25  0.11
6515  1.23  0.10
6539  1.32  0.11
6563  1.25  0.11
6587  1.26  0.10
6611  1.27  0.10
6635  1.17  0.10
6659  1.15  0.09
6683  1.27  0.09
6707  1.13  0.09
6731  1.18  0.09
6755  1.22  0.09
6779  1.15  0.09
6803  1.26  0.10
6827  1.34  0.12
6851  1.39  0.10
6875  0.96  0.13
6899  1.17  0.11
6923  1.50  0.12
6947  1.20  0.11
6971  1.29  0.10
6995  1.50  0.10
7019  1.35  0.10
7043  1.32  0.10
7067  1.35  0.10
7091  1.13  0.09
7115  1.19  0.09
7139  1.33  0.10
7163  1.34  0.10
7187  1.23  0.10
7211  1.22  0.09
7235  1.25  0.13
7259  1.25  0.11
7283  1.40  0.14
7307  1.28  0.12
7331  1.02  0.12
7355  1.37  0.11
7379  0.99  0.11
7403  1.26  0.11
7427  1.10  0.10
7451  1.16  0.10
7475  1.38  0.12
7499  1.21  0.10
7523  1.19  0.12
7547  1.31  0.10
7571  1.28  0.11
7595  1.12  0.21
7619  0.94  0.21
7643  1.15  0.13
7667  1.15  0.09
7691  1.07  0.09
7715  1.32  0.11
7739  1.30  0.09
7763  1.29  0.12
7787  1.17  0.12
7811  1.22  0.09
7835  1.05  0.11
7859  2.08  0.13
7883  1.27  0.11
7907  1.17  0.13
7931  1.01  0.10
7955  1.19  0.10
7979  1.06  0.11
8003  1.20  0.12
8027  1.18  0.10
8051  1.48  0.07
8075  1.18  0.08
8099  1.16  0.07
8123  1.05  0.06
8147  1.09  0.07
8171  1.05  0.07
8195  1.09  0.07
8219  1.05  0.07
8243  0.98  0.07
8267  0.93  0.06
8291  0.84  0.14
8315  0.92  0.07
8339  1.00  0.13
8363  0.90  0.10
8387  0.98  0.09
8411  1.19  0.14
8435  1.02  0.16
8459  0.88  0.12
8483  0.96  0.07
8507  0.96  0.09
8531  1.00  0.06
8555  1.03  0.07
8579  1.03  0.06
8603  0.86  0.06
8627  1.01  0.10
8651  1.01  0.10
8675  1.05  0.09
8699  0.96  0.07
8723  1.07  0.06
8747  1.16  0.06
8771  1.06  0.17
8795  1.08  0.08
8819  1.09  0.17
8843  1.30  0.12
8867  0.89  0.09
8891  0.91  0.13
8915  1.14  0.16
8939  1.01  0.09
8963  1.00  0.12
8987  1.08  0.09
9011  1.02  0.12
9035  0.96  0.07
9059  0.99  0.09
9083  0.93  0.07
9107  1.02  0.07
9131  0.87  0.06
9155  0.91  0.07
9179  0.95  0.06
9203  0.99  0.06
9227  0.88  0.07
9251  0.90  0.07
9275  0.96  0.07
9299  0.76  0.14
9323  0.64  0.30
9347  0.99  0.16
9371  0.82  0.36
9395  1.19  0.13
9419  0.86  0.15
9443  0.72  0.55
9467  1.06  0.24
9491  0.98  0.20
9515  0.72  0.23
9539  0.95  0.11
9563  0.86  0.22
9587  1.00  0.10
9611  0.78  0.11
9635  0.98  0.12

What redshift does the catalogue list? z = 0.198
